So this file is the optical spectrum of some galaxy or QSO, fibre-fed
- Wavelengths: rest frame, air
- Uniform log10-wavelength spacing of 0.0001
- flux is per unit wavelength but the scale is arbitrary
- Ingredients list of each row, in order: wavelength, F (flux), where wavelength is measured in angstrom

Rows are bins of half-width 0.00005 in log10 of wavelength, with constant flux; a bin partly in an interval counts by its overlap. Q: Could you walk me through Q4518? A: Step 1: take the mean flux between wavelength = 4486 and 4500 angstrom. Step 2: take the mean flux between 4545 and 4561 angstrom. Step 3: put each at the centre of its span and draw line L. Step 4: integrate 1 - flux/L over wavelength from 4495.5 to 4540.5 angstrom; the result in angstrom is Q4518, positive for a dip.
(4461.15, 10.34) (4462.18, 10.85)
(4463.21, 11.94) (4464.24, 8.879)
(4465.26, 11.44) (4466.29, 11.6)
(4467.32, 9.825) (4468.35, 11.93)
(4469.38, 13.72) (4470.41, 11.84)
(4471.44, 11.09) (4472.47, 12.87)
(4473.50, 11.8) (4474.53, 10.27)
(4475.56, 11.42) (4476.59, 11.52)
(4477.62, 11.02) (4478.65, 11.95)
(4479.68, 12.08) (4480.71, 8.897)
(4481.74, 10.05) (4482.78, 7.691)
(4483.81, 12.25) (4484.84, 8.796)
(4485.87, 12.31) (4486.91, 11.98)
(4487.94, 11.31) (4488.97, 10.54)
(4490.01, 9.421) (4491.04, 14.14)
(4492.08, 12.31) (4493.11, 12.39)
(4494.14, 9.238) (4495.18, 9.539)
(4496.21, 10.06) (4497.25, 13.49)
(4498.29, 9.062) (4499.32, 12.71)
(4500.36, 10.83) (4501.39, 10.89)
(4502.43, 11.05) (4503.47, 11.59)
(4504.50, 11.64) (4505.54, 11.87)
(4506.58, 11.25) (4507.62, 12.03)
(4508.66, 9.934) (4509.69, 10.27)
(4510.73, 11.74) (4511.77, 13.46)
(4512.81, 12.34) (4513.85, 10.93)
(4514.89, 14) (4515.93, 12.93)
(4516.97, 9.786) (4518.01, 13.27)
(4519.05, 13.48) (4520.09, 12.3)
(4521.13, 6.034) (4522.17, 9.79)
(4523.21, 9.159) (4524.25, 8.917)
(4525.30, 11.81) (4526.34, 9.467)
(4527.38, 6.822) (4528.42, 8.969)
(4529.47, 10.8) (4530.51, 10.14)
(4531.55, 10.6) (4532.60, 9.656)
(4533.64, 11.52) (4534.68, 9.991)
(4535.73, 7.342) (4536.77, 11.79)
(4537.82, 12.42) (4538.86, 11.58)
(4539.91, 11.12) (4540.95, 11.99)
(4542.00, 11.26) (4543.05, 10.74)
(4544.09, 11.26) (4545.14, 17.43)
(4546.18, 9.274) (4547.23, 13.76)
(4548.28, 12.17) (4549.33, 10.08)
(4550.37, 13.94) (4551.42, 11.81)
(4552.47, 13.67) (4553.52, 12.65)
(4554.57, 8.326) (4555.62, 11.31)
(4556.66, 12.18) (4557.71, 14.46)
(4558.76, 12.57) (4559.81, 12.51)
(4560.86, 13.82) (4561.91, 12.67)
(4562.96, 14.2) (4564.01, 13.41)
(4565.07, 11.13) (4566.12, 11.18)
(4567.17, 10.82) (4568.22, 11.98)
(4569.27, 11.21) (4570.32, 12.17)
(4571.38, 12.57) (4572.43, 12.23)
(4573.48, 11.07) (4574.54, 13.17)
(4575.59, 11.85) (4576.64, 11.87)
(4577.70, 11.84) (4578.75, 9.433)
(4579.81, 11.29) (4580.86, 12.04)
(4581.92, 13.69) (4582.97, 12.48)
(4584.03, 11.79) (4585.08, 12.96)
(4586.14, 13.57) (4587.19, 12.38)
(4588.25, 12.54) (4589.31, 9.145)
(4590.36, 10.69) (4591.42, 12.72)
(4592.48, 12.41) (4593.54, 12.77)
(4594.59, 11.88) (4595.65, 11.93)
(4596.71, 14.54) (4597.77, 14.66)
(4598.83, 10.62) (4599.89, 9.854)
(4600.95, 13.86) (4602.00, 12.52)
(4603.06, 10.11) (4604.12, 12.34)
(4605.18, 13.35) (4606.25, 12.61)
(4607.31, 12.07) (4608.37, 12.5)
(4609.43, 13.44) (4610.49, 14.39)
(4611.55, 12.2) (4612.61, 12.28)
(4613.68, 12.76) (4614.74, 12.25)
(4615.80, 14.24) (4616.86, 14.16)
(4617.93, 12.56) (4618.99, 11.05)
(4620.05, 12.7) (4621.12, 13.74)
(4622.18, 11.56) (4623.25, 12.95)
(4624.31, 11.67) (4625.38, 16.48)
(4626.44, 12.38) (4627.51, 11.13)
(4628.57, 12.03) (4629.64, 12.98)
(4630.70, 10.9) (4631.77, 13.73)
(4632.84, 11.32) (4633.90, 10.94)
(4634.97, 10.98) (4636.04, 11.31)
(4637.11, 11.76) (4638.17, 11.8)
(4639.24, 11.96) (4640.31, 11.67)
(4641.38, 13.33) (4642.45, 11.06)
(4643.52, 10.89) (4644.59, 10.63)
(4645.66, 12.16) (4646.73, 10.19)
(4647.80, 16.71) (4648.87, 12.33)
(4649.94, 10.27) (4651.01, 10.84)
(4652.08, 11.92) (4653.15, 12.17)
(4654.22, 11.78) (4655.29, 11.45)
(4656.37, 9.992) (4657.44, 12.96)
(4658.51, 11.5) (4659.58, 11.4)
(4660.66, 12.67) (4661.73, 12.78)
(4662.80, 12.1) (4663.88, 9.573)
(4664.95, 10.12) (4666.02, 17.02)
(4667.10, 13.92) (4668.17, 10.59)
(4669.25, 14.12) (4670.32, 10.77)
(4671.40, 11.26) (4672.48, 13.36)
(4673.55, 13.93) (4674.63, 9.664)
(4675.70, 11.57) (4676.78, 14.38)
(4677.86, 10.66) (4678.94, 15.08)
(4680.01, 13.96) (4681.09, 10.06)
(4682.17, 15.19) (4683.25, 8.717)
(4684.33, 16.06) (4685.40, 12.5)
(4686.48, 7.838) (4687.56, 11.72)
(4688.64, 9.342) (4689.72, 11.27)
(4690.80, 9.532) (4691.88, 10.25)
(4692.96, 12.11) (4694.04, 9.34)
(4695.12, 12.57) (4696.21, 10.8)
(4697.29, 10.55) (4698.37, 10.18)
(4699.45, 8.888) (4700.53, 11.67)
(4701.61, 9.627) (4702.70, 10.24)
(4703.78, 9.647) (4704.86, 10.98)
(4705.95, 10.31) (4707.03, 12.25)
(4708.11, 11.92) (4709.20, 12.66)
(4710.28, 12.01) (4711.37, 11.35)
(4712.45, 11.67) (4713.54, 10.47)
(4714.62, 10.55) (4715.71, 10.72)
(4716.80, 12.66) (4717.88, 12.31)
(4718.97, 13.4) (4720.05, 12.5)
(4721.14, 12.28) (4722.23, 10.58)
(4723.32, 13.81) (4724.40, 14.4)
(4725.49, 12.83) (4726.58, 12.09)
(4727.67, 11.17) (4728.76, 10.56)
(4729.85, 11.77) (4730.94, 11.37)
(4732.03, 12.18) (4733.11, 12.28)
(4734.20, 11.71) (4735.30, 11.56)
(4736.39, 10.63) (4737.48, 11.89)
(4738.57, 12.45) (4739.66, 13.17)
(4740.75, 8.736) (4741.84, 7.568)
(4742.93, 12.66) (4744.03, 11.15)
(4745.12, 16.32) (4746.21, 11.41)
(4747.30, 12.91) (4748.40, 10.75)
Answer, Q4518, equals 3.10 angstrom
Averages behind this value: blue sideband 11.3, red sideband 12.4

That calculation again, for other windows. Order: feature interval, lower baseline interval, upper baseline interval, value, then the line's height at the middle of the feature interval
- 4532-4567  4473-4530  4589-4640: -1.0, 11.6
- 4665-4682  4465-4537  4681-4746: -1.9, 11.4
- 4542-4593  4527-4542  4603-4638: -4.3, 11.2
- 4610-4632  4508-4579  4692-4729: -2.5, 11.5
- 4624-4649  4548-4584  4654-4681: 0.2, 12.2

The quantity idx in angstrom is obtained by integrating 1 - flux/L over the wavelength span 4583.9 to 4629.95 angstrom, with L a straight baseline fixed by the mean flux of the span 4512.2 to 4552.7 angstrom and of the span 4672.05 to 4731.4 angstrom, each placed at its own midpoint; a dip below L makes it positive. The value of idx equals -4.9 angstrom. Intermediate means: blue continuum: 11.1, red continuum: 11.6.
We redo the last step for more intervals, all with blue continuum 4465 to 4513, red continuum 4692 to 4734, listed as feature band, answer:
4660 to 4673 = -1.03 angstrom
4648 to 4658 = -0.24 angstrom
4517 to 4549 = 1.39 angstrom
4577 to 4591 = -0.60 angstrom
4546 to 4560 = -0.97 angstrom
